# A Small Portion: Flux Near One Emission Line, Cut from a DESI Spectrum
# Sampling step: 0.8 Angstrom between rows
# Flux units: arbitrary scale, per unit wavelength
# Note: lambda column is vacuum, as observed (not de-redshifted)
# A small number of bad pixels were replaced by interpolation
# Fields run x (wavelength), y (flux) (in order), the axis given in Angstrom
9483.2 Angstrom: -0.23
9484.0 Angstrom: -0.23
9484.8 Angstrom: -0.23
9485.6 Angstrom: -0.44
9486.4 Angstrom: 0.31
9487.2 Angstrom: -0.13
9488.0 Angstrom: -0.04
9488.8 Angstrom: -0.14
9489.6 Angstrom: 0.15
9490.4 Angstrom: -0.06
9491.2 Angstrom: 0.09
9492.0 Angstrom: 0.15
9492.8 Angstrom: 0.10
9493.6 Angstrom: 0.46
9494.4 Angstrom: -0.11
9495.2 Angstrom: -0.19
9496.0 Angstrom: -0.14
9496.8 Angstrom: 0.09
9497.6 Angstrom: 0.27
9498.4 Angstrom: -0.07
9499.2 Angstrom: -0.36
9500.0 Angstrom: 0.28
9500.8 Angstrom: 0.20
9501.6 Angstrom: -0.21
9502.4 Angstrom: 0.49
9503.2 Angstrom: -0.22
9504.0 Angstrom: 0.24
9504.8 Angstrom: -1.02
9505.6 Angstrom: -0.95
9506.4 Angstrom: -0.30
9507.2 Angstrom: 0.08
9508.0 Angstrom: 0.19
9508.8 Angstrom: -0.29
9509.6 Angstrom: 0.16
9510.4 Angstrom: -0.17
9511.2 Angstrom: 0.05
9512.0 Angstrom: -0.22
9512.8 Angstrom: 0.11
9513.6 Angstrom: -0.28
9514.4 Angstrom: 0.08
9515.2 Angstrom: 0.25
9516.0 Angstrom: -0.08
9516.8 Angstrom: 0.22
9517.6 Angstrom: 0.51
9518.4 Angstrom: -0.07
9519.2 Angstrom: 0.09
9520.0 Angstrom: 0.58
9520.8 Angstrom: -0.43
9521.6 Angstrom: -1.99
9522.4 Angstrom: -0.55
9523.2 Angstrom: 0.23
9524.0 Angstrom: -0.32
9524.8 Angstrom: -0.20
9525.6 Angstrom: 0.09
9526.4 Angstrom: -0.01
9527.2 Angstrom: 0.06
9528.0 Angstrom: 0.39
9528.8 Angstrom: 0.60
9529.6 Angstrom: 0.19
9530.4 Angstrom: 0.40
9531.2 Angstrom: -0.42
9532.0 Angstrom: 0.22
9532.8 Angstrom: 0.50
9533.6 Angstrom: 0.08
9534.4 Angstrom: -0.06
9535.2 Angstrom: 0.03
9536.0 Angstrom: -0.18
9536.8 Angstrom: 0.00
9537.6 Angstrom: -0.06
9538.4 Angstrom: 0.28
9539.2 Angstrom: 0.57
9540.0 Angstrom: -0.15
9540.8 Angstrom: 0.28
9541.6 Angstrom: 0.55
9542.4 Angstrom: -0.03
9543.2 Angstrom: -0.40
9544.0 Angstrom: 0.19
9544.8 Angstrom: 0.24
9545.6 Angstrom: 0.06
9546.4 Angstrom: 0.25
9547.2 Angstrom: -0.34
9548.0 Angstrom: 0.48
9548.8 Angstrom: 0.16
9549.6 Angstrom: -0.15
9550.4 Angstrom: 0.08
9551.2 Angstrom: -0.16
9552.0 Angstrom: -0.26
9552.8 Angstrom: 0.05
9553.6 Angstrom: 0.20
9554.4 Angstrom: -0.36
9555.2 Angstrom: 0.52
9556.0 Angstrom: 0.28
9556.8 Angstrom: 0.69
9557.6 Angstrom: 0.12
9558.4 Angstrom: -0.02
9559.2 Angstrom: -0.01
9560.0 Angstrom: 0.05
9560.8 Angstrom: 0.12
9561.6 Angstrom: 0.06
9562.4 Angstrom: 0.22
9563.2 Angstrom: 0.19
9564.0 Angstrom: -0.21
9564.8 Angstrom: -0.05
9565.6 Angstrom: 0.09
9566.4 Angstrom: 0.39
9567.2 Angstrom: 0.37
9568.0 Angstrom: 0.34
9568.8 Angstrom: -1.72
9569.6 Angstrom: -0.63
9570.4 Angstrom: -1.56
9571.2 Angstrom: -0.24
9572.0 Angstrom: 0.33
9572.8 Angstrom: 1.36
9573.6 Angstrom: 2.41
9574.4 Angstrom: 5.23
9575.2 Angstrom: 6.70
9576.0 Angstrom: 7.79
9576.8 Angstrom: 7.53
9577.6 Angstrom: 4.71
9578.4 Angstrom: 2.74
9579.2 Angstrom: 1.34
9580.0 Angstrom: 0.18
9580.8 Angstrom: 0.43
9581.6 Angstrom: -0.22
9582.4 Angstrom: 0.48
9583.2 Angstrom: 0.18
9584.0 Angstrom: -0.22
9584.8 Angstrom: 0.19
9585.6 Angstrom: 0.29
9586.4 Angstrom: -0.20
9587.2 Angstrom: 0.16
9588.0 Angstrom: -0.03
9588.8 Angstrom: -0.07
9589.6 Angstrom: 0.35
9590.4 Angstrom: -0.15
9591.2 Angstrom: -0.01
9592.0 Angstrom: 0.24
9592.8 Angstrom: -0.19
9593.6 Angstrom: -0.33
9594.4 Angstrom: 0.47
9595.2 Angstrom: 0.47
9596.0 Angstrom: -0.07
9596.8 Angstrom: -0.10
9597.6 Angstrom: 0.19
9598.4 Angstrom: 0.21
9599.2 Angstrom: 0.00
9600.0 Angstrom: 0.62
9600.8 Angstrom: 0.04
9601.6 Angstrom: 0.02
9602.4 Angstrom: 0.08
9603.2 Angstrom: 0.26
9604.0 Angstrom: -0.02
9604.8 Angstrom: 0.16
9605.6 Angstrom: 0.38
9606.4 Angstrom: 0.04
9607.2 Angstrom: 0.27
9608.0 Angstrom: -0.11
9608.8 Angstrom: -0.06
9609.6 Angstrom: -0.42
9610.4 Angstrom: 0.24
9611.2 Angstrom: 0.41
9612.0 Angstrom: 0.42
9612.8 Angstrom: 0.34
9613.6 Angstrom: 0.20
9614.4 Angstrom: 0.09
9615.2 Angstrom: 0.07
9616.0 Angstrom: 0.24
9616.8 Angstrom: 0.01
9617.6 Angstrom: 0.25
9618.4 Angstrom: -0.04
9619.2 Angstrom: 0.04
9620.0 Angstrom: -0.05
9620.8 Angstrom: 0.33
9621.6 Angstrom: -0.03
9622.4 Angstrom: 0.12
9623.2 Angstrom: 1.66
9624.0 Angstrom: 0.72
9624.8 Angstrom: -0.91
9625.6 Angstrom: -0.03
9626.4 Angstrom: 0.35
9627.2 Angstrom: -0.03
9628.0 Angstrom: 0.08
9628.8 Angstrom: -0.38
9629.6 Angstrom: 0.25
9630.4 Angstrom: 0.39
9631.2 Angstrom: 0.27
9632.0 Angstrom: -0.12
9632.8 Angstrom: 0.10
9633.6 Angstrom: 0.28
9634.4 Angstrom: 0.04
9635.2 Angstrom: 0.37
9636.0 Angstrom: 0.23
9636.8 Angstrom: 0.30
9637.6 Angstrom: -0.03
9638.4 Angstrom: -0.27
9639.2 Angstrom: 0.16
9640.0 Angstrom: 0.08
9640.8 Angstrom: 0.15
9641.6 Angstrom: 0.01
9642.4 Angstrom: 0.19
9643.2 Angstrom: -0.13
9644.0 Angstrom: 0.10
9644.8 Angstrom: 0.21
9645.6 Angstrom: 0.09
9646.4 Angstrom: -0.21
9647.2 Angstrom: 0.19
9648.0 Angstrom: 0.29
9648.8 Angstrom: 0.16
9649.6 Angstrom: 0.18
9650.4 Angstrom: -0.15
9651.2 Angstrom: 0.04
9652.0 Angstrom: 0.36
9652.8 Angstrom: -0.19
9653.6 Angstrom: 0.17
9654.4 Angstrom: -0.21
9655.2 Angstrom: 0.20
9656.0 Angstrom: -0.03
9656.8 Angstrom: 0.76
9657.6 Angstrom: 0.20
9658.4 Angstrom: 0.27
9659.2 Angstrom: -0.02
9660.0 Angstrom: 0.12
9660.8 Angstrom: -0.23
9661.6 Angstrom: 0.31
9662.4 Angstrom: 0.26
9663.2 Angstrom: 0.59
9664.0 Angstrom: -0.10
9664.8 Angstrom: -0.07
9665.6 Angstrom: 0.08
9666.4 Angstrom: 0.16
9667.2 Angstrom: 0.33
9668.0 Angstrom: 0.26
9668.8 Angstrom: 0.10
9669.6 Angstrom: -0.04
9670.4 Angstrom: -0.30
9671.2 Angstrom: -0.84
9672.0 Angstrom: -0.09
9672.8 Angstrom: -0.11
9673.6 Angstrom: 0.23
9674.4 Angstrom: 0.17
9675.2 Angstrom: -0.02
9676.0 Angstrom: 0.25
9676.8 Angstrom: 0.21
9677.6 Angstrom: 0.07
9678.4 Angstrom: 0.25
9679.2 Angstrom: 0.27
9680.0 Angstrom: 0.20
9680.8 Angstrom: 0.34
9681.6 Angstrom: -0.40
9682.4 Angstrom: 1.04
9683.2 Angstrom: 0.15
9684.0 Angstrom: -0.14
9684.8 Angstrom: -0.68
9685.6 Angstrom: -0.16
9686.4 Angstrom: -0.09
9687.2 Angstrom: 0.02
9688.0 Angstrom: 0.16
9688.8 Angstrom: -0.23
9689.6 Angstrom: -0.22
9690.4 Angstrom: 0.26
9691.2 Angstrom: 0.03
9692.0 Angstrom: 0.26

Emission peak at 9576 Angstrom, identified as H-alpha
